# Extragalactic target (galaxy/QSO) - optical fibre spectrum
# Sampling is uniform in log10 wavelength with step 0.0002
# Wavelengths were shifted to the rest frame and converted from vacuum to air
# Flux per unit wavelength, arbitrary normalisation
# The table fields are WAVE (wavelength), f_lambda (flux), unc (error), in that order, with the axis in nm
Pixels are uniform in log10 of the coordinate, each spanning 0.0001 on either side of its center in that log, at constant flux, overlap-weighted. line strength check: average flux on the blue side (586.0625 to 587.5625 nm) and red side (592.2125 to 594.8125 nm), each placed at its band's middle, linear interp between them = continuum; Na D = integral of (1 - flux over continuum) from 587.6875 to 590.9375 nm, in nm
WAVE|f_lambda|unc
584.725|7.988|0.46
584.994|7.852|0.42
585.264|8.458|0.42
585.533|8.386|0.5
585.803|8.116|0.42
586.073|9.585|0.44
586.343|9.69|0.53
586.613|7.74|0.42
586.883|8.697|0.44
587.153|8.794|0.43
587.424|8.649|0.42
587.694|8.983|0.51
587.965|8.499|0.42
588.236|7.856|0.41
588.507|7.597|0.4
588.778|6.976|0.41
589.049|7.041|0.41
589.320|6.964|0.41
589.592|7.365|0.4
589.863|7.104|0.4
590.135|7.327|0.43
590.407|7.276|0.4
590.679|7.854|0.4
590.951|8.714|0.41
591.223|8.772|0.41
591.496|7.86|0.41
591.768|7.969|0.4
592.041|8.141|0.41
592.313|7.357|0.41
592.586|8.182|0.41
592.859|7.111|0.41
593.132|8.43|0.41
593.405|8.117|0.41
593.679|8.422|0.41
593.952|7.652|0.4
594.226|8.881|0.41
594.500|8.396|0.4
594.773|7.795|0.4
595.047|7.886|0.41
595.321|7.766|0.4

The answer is 0.37 nm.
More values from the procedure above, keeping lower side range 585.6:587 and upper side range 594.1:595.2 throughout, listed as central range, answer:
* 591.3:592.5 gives 0.07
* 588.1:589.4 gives 0.20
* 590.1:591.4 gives 0.07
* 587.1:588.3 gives 0.01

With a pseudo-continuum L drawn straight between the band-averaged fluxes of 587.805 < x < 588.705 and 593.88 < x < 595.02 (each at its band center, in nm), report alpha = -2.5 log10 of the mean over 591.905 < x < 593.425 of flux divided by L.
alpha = 0.03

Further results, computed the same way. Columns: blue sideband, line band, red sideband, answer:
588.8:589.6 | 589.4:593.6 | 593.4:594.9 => -0.03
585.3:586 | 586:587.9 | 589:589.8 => -0.11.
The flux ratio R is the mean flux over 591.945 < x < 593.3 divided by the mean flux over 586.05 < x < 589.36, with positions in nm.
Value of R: 0.95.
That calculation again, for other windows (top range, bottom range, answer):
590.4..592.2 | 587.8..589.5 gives 1.08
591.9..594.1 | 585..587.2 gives 0.92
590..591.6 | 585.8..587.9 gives 0.90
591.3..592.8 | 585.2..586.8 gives 0.91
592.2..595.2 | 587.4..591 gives 1.05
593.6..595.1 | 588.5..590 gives 1.15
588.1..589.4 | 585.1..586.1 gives 0.86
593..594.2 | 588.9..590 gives 1.15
